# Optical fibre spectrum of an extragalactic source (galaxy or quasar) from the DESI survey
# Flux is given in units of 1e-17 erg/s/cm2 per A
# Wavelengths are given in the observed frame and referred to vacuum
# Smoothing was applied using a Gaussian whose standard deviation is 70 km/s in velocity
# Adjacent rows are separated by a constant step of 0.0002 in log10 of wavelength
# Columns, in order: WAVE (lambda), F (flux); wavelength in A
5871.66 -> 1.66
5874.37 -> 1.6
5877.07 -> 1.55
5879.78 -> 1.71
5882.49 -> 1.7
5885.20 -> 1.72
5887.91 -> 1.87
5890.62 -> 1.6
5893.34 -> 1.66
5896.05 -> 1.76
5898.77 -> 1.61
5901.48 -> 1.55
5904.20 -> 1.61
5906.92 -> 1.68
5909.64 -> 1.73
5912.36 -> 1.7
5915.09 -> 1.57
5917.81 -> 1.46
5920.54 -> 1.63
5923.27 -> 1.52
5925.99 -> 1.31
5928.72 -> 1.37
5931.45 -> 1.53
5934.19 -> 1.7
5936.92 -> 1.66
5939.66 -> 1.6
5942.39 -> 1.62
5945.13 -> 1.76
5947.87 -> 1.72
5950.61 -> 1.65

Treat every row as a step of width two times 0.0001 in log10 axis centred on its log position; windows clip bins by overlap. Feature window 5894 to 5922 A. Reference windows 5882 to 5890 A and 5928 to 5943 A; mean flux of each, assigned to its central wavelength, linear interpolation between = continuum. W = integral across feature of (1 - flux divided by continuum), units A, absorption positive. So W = 0.8 A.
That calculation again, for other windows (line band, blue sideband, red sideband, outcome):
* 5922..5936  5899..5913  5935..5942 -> 1.26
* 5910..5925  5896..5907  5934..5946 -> 0.54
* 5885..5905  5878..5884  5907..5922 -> -0.09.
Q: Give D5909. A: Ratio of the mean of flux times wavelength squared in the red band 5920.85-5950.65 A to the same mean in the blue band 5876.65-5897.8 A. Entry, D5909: 0.9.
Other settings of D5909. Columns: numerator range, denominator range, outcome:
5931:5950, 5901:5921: 1.04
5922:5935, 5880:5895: 0.88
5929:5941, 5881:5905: 0.97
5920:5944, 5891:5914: 0.94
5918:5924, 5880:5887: 0.92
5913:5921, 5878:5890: 0.91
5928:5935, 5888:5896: 0.92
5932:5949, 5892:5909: 1.03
